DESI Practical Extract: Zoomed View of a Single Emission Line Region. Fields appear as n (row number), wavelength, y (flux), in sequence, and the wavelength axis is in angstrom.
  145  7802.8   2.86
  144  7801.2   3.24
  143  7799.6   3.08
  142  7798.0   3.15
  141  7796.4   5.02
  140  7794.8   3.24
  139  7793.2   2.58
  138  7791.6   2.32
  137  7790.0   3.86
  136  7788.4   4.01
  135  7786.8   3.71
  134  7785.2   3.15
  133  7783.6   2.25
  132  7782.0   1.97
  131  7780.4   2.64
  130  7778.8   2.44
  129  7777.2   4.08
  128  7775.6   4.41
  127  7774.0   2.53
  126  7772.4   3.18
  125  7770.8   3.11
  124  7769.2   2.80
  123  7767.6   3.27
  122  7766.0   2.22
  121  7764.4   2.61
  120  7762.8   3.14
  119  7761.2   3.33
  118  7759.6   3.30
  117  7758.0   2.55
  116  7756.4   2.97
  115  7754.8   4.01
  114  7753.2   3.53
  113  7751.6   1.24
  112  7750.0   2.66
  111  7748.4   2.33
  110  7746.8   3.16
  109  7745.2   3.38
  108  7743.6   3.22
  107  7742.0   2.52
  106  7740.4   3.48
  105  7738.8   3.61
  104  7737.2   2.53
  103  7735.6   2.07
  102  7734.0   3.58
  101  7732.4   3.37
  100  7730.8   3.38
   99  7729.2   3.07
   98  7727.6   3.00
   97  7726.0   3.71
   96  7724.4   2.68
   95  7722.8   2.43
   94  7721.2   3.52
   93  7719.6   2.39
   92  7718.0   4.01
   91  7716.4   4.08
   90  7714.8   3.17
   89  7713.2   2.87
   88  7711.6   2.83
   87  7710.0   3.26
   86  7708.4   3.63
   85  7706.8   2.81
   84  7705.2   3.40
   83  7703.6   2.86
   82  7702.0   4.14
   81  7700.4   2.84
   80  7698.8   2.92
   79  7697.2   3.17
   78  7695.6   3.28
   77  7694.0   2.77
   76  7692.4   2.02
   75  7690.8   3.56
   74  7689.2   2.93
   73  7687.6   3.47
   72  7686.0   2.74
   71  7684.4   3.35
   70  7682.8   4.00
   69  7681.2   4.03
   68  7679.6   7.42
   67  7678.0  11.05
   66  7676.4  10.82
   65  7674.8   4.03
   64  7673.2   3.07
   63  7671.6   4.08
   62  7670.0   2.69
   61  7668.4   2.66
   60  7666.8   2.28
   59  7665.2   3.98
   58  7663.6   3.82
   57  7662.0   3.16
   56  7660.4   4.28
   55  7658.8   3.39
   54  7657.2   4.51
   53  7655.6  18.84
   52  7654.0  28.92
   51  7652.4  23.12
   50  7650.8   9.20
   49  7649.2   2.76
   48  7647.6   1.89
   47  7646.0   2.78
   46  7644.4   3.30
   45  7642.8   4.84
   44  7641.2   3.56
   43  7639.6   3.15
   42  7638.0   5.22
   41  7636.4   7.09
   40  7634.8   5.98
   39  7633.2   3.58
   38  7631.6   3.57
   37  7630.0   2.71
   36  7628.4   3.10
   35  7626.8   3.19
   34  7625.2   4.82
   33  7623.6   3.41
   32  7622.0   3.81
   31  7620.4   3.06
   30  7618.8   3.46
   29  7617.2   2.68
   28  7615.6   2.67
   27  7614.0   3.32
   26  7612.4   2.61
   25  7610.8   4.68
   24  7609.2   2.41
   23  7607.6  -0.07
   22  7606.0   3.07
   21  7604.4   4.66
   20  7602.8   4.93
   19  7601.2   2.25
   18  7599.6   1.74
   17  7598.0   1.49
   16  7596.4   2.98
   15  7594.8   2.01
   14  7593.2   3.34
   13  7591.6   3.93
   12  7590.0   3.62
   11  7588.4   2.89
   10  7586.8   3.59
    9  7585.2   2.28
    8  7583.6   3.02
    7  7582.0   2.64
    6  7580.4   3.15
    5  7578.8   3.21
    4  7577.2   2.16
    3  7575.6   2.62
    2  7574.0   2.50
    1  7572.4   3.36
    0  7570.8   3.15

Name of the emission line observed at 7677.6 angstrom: [N II] 6583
